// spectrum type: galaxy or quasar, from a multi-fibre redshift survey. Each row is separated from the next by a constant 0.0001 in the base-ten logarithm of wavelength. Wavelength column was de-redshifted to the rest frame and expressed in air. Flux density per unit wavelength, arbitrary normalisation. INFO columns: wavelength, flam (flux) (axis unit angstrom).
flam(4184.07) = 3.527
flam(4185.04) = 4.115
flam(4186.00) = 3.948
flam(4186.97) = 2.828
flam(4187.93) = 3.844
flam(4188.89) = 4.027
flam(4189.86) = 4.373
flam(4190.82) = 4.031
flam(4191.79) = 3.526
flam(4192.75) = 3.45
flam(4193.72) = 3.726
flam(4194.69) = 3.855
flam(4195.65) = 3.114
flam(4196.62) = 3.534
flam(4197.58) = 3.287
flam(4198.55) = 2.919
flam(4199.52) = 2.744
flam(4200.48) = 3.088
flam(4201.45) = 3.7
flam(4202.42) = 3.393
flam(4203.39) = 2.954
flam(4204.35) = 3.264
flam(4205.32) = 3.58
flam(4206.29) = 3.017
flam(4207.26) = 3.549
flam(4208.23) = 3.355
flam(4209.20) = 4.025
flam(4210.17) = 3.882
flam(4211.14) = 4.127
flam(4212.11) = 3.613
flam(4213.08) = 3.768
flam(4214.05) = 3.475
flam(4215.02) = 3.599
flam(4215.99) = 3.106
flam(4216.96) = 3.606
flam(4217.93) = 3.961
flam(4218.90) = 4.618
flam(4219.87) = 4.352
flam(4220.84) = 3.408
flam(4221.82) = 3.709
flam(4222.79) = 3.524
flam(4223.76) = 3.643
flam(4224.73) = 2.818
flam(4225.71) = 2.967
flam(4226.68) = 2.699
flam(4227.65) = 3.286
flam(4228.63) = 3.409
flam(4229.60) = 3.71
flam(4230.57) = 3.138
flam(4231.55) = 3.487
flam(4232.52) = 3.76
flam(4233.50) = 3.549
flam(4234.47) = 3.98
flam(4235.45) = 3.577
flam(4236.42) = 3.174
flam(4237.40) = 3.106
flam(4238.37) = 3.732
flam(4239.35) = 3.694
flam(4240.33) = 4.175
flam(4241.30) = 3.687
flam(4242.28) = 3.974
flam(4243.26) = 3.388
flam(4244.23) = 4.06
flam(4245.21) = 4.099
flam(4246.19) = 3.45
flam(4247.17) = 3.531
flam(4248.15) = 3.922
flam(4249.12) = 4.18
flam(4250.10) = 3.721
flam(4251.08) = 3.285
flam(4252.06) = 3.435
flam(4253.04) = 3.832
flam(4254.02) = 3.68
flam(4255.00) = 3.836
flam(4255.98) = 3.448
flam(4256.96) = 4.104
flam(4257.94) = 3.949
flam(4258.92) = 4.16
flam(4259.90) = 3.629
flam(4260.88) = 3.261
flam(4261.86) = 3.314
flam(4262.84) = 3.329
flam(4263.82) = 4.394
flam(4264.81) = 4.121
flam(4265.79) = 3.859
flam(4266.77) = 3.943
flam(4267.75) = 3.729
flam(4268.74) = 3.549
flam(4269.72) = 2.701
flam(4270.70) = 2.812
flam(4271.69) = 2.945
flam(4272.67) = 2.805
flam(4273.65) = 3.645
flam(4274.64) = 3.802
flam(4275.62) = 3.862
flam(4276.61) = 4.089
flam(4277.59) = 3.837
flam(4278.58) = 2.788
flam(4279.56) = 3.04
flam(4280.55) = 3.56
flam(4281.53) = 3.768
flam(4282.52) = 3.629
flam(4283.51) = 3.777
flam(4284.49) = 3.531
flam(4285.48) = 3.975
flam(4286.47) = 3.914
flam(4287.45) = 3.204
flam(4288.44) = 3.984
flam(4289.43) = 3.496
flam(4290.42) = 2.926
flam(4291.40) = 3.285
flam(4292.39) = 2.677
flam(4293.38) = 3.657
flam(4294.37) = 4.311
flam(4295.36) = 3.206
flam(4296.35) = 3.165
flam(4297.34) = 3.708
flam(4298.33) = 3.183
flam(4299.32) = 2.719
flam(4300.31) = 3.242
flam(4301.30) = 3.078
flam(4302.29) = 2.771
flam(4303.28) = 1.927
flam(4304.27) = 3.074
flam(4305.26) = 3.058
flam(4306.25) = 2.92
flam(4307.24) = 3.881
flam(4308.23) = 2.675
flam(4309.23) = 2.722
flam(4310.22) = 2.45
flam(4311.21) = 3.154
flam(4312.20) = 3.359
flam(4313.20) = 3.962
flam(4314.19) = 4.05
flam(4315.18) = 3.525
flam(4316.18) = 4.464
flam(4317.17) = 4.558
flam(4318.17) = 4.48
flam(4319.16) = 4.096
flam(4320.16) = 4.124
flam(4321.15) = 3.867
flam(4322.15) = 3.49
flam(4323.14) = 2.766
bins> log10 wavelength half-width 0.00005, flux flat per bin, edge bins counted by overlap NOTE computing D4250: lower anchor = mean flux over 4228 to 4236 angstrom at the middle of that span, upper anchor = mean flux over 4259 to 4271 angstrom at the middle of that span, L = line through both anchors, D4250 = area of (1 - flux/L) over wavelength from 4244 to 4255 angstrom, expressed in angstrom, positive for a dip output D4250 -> -0.5 angstrom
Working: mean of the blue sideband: 3.57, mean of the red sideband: 3.59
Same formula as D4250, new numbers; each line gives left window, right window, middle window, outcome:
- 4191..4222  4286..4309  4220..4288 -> -4.4 angstrom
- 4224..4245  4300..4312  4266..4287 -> -2.4 angstrom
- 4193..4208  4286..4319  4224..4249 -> -1.6 angstrom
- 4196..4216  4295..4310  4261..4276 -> -1.7 angstrom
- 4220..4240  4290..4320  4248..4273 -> -1.5 angstrom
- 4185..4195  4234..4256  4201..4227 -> 1.3 angstrom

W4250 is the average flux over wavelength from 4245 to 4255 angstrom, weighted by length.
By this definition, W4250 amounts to 3.71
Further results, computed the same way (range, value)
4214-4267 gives 3.65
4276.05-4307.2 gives 3.35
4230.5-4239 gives 3.52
